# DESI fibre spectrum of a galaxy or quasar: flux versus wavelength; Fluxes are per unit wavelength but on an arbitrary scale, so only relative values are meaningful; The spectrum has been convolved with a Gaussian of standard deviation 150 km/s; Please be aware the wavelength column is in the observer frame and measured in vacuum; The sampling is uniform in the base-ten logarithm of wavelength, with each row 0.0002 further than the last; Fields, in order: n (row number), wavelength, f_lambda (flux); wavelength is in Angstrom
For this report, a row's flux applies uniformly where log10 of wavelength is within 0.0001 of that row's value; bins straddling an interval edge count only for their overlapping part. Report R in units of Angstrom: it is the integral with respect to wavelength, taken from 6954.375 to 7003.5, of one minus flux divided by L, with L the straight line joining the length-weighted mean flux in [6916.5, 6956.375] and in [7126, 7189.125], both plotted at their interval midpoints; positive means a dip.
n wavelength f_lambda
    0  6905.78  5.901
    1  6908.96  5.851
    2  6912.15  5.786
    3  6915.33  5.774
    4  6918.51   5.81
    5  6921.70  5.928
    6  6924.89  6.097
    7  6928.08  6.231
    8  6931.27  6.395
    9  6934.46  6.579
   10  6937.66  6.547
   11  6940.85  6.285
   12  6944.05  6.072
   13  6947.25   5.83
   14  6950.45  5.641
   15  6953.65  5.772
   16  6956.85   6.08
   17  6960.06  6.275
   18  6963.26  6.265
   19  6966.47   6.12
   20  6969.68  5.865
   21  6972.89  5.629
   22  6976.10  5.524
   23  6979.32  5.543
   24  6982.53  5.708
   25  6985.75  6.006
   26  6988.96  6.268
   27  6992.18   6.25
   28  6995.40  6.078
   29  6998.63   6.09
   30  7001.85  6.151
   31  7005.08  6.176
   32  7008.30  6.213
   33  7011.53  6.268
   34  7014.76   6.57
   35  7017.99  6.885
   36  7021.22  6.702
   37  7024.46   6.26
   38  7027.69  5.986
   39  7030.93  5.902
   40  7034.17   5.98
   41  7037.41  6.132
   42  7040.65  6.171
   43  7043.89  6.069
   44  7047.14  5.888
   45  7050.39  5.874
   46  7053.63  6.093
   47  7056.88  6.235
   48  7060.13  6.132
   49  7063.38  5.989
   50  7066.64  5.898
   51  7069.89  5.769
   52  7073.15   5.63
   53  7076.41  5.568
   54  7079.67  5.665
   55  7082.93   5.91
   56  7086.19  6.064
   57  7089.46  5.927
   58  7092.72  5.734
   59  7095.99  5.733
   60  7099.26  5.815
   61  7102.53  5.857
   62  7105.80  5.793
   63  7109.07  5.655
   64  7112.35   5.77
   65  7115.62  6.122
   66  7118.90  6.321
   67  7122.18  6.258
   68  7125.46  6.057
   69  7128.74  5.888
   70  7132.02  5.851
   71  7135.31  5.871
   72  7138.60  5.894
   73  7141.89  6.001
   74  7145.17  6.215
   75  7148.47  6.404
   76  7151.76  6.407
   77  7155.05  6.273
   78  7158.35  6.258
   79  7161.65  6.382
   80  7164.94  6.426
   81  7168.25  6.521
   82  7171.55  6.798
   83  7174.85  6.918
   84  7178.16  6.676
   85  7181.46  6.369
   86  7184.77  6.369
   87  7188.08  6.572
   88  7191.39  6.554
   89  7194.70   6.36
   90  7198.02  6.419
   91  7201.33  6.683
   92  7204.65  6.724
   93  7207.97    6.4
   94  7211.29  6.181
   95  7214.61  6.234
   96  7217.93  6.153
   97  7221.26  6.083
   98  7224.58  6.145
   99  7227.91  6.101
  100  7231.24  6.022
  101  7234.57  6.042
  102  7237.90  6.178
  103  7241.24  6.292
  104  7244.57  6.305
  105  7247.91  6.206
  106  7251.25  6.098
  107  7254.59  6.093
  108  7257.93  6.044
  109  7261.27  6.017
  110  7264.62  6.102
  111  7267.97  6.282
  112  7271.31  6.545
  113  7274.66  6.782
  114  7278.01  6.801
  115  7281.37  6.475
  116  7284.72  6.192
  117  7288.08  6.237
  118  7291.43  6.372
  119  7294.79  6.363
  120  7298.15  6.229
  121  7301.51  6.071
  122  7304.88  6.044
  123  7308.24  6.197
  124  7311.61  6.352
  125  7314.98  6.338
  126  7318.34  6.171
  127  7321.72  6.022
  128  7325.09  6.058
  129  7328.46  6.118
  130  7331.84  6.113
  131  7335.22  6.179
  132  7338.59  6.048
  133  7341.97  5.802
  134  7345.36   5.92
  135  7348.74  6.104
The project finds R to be 1.2 Angstrom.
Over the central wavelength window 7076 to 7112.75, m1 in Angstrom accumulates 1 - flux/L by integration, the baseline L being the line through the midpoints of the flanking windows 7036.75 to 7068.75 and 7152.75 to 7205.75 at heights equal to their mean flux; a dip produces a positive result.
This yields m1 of 2.4 Angstrom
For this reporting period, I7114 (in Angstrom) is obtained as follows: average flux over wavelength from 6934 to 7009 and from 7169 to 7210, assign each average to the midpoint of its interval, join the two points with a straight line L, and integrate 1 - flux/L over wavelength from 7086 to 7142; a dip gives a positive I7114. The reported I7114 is 4.07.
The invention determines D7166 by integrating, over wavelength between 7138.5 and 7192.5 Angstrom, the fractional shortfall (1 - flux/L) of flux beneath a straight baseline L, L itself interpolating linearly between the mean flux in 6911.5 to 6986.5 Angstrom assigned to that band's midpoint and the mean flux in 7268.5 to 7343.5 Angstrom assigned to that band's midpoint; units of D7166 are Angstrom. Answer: -2.4 Angstrom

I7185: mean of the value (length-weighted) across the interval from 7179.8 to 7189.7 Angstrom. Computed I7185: 6.44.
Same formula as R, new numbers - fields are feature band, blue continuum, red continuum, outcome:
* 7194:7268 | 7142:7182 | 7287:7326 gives 1.4 Angstrom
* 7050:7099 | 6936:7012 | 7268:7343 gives 1.7 Angstrom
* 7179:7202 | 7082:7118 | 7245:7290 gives -1.4 Angstrom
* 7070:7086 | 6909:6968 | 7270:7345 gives 1.1 Angstrom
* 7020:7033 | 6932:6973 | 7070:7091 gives -0.6 Angstrom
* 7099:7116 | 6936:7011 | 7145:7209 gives 1.4 Angstrom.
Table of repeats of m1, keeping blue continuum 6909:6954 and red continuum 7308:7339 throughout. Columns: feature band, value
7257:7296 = -1.3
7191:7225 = -1.3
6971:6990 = 0.9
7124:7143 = 0.6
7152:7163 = -0.4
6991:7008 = -0.2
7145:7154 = -0.4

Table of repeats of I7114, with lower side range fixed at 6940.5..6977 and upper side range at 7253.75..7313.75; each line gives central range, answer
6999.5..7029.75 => -1.7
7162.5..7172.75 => -0.6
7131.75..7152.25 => 0.2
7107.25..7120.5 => 0.3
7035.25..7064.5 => -0.1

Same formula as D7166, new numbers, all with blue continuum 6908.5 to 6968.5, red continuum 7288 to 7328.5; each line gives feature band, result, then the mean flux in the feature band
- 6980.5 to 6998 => 0.11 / 6.05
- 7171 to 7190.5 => -1.42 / 6.61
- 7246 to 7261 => 0.19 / 6.1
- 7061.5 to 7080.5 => 1.11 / 5.76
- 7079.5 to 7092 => 0.44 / 5.91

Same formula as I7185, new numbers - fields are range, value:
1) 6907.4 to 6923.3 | 5.83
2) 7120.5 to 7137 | 5.98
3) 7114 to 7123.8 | 6.23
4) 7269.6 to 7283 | 6.65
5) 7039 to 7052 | 6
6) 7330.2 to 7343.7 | 6.03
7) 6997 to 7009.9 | 6.16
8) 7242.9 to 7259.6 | 6.15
